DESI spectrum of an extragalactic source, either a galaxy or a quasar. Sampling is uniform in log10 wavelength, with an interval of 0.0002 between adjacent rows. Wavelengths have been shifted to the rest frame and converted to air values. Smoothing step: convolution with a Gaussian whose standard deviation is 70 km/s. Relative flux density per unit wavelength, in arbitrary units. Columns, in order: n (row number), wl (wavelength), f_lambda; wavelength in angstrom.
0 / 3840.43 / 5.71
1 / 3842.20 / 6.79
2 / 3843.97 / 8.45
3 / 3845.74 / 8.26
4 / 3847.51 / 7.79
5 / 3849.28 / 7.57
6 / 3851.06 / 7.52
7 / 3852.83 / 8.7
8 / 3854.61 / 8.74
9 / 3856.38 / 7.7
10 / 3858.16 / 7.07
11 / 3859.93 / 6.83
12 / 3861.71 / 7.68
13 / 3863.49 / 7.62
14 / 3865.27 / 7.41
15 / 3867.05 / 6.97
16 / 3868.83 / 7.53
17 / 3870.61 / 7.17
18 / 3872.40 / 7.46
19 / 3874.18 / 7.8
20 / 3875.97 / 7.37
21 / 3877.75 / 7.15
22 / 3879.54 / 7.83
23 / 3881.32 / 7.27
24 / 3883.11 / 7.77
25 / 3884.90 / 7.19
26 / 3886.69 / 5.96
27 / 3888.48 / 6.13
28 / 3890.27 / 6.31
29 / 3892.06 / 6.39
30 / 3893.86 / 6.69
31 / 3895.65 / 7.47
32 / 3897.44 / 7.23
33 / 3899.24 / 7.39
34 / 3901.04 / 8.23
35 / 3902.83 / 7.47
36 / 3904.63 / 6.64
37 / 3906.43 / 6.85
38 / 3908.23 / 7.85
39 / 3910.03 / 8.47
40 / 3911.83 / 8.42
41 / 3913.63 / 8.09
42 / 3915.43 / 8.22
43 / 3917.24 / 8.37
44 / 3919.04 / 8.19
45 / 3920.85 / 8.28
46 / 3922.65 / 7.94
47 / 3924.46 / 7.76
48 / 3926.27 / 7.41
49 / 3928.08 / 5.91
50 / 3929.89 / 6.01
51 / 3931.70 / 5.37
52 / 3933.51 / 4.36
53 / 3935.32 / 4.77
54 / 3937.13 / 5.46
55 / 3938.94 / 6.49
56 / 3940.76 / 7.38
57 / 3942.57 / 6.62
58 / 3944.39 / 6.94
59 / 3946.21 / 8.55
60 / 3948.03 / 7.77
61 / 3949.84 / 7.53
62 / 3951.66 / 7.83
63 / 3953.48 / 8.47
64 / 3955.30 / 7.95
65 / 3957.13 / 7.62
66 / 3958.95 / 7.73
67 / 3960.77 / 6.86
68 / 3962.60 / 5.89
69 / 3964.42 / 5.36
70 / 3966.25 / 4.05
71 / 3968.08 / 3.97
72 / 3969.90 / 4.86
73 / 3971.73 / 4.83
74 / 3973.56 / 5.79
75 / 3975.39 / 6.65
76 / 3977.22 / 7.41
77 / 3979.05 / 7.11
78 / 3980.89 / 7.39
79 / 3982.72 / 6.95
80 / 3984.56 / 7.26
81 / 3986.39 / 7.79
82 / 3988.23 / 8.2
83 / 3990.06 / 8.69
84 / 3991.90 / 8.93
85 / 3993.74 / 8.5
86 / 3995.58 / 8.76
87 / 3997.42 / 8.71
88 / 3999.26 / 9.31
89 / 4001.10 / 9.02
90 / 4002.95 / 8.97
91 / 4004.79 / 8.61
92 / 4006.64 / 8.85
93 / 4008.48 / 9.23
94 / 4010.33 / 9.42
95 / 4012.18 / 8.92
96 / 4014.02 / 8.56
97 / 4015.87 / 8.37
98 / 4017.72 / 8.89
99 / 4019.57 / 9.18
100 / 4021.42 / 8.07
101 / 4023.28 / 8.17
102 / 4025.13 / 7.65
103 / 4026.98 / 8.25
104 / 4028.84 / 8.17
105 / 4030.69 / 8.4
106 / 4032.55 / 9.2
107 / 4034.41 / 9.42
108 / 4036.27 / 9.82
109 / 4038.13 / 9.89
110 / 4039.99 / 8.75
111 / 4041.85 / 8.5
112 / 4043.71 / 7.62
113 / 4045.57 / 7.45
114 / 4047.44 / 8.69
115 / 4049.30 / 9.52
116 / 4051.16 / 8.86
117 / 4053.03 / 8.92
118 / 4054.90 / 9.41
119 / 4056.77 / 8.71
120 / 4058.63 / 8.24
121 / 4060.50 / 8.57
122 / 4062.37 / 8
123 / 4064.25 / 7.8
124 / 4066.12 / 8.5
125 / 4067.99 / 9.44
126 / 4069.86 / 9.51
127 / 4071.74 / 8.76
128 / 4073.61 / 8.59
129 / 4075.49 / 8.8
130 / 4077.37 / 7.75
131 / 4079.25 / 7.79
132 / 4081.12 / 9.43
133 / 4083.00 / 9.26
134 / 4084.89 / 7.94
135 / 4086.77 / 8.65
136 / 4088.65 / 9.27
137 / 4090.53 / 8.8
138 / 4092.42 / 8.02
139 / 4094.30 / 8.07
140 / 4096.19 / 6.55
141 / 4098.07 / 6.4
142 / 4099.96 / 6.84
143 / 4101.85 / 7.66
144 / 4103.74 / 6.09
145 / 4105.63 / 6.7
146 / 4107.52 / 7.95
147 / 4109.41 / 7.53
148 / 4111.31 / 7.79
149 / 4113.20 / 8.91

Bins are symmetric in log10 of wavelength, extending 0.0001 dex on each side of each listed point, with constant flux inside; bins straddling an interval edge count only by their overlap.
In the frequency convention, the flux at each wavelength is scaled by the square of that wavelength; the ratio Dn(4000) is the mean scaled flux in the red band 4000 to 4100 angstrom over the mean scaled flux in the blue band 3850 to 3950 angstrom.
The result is 1.28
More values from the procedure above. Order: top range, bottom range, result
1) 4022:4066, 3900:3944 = 1.29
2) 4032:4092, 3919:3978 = 1.41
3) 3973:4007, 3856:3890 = 1.18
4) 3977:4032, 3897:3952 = 1.21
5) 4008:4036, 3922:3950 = 1.37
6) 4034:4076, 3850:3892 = 1.31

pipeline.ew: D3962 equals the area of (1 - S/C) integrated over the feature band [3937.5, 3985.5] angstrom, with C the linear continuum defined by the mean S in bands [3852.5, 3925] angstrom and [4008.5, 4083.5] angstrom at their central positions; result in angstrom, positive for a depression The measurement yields 7.8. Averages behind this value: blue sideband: 7.49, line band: 6.73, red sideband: 8.68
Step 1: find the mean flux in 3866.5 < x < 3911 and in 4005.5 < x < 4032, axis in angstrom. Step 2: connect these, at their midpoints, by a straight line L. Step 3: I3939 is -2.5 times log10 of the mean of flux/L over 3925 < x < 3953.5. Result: 0.17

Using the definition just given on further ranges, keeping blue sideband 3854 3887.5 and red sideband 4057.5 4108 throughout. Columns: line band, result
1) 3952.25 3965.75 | 0.10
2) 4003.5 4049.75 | -0.10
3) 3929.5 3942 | 0.31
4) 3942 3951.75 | 0.02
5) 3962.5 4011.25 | 0.05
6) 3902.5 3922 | -0.05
